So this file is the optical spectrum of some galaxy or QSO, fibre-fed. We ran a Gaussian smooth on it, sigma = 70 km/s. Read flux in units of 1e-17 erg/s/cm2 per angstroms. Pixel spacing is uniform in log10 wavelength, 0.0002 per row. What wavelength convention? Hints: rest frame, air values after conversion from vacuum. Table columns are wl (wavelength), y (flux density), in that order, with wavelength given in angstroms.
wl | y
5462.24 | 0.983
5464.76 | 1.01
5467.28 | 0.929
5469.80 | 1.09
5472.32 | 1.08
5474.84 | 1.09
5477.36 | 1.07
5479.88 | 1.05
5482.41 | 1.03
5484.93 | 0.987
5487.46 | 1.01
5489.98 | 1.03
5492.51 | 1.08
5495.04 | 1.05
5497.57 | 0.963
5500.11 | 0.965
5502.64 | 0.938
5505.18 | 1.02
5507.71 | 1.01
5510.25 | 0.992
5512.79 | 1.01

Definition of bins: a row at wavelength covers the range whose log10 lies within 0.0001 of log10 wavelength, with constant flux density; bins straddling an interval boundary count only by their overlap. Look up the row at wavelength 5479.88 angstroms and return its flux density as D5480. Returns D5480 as 1.05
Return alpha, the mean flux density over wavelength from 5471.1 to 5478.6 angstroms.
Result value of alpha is 1.08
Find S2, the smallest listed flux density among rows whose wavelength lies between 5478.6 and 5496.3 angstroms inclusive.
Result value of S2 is 0.987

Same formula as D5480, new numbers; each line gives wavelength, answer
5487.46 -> 1.01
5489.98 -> 1.03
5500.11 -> 0.965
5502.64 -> 0.938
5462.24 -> 0.983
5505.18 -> 1.02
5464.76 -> 1.01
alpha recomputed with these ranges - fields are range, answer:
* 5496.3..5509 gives 0.979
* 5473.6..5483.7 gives 1.06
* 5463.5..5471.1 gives 1.01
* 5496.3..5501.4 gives 0.963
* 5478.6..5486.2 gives 1.02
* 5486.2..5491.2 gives 1.02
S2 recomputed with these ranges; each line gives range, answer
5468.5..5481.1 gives 1.05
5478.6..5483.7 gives 1.03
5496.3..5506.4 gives 0.938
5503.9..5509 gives 1.01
